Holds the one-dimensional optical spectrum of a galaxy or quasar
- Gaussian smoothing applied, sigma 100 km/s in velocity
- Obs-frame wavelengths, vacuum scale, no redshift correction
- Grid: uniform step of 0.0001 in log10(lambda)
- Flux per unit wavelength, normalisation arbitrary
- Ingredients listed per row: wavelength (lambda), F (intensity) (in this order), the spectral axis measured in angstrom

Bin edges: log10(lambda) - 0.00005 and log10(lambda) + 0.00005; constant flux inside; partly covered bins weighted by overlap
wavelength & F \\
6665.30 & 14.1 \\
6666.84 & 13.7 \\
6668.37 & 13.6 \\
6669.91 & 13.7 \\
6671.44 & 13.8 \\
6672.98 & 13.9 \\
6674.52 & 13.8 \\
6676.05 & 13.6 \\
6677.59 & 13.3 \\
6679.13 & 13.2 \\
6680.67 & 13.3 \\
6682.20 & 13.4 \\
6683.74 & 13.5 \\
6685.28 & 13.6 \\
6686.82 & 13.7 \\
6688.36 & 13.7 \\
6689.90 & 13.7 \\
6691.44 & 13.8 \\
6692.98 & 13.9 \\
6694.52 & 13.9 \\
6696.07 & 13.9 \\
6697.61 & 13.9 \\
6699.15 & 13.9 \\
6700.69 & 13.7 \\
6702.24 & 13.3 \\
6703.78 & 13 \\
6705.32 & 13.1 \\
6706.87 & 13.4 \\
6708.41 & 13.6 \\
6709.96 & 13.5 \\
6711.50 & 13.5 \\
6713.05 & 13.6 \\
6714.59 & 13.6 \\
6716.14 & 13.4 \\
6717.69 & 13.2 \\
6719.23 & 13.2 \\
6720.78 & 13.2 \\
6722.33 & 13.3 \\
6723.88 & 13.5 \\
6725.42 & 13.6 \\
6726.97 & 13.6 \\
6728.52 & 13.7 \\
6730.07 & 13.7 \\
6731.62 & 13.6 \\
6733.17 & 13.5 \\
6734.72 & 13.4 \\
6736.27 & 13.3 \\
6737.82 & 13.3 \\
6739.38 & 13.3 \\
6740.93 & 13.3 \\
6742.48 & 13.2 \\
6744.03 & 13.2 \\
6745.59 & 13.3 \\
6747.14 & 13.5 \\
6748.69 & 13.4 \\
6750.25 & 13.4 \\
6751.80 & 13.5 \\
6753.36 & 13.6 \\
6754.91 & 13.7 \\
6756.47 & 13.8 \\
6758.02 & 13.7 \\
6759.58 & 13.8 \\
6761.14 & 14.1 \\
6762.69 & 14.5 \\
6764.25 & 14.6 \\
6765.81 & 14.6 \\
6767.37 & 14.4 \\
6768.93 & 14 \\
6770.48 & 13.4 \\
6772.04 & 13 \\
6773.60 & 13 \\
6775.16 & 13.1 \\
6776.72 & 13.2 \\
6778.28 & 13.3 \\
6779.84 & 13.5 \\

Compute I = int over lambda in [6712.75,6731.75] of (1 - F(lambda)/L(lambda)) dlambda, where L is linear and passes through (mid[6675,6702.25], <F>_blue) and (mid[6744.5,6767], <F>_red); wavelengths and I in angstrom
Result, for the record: 0.4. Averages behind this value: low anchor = 13.6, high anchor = 13.8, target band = 13.5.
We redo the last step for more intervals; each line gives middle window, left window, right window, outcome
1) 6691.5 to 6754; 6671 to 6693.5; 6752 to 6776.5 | 1.0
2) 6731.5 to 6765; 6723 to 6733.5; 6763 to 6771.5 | 0.8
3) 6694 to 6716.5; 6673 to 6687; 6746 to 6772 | 0.1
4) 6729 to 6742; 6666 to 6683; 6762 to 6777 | 0.3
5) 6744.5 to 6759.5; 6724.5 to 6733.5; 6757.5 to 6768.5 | 0.5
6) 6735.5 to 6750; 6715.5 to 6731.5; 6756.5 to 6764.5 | 0.5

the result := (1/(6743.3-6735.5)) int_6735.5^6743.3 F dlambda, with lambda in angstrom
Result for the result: 13.3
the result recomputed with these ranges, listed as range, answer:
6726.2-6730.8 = 13.7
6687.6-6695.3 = 13.8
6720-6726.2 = 13.4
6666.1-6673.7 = 13.7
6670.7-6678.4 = 13.7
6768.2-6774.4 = 13.4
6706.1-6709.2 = 13.5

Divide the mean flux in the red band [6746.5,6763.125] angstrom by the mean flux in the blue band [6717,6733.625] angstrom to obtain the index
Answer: 1.0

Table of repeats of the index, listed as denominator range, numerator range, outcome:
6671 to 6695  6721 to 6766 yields 1.00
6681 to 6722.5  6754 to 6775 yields 1.02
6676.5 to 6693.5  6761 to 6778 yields 1.02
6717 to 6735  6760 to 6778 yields 1.02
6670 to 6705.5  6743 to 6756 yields 0.99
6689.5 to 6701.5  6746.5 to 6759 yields 0.98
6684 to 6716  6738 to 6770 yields 1.01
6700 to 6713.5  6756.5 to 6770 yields 1.06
